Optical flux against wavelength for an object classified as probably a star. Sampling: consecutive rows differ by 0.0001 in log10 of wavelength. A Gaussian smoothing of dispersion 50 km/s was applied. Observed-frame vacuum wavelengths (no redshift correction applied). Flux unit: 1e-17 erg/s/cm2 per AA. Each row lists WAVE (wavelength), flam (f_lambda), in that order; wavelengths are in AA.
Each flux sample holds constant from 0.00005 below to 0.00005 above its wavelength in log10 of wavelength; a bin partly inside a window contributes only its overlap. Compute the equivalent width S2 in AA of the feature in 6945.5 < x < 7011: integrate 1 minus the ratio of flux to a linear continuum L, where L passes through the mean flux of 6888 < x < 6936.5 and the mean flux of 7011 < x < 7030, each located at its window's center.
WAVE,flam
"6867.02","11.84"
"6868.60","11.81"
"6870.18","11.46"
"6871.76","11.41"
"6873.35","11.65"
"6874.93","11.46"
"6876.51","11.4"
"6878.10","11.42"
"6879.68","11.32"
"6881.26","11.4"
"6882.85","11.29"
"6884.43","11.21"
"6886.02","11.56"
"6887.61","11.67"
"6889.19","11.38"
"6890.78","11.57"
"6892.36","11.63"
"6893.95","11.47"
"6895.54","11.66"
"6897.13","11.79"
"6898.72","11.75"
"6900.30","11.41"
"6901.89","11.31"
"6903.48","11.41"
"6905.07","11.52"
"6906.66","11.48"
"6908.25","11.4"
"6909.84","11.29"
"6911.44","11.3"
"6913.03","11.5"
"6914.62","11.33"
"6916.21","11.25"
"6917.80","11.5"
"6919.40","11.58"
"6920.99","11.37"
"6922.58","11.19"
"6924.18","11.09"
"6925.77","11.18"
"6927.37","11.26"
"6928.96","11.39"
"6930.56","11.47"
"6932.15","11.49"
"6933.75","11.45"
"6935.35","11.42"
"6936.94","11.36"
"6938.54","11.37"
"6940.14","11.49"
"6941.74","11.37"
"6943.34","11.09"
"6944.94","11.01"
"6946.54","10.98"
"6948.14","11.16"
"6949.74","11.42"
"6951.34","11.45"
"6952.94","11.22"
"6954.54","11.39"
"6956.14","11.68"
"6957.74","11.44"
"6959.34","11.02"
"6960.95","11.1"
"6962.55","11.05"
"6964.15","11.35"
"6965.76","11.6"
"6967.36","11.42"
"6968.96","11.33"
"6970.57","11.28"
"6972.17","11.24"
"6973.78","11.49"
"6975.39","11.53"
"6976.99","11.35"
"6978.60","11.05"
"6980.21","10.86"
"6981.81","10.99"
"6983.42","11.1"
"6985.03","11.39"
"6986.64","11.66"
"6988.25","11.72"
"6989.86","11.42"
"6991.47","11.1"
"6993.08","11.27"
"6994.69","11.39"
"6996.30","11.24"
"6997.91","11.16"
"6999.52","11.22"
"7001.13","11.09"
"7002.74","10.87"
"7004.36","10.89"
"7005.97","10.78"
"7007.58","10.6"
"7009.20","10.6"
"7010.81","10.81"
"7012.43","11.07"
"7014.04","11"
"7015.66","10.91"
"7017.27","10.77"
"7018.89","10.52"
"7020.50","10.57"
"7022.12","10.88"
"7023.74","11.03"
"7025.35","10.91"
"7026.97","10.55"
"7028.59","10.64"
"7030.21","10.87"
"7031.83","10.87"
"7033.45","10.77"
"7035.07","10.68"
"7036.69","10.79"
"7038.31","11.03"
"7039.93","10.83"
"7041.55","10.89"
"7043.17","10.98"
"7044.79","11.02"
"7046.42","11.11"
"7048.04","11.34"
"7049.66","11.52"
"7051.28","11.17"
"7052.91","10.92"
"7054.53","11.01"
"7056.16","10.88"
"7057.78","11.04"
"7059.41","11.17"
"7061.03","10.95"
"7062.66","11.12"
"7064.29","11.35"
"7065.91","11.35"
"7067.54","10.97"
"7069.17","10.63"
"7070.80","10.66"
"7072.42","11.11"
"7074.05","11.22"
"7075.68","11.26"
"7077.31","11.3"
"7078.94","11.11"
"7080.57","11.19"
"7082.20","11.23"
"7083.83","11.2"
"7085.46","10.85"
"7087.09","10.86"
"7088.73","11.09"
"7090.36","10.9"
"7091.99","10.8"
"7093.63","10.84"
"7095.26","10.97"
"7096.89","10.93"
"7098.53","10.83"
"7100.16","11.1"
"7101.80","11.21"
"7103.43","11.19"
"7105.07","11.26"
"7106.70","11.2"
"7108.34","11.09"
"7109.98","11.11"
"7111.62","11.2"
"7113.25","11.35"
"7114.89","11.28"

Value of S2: -0.98 AA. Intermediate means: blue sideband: 11.4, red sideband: 10.8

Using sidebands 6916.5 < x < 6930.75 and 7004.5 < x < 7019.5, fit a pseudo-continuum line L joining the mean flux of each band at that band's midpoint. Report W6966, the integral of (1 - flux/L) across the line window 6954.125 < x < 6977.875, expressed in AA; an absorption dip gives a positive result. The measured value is -0.6 AA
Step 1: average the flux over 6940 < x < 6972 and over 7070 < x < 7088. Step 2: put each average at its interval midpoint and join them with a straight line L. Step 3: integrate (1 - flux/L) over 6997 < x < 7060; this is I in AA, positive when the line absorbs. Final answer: 1.44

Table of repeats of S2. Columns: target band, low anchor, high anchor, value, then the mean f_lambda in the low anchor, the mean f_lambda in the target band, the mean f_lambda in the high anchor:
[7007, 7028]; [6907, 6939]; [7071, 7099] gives 0.7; 11.4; 10.8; 11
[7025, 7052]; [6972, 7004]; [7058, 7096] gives 0.5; 11.2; 10.9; 11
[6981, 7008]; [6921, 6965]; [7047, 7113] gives 0.1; 11.3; 11.2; 11.1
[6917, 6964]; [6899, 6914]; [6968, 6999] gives 0.2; 11.4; 11.3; 11.3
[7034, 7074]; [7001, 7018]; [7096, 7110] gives -0.2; 10.8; 11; 11.1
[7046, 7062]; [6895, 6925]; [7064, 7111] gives 0.0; 11.4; 11.1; 11.1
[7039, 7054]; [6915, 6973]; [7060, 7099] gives 0.0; 11.3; 11.1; 11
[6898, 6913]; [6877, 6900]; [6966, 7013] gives 0.0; 11.5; 11.4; 11.2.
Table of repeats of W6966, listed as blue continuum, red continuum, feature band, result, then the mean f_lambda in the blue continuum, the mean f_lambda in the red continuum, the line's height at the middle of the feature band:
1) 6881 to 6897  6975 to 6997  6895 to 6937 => 0.1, 11.5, 11.3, 11.4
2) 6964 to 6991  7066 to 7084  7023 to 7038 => 0.5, 11.3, 11.1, 11.2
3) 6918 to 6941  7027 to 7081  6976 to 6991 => -0.1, 11.4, 11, 11.2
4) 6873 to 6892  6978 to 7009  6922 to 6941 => -0.1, 11.4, 11.1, 11.3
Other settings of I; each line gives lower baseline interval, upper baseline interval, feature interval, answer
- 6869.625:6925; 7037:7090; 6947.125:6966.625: -0.02 AA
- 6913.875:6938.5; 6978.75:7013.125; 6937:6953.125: 0.04 AA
